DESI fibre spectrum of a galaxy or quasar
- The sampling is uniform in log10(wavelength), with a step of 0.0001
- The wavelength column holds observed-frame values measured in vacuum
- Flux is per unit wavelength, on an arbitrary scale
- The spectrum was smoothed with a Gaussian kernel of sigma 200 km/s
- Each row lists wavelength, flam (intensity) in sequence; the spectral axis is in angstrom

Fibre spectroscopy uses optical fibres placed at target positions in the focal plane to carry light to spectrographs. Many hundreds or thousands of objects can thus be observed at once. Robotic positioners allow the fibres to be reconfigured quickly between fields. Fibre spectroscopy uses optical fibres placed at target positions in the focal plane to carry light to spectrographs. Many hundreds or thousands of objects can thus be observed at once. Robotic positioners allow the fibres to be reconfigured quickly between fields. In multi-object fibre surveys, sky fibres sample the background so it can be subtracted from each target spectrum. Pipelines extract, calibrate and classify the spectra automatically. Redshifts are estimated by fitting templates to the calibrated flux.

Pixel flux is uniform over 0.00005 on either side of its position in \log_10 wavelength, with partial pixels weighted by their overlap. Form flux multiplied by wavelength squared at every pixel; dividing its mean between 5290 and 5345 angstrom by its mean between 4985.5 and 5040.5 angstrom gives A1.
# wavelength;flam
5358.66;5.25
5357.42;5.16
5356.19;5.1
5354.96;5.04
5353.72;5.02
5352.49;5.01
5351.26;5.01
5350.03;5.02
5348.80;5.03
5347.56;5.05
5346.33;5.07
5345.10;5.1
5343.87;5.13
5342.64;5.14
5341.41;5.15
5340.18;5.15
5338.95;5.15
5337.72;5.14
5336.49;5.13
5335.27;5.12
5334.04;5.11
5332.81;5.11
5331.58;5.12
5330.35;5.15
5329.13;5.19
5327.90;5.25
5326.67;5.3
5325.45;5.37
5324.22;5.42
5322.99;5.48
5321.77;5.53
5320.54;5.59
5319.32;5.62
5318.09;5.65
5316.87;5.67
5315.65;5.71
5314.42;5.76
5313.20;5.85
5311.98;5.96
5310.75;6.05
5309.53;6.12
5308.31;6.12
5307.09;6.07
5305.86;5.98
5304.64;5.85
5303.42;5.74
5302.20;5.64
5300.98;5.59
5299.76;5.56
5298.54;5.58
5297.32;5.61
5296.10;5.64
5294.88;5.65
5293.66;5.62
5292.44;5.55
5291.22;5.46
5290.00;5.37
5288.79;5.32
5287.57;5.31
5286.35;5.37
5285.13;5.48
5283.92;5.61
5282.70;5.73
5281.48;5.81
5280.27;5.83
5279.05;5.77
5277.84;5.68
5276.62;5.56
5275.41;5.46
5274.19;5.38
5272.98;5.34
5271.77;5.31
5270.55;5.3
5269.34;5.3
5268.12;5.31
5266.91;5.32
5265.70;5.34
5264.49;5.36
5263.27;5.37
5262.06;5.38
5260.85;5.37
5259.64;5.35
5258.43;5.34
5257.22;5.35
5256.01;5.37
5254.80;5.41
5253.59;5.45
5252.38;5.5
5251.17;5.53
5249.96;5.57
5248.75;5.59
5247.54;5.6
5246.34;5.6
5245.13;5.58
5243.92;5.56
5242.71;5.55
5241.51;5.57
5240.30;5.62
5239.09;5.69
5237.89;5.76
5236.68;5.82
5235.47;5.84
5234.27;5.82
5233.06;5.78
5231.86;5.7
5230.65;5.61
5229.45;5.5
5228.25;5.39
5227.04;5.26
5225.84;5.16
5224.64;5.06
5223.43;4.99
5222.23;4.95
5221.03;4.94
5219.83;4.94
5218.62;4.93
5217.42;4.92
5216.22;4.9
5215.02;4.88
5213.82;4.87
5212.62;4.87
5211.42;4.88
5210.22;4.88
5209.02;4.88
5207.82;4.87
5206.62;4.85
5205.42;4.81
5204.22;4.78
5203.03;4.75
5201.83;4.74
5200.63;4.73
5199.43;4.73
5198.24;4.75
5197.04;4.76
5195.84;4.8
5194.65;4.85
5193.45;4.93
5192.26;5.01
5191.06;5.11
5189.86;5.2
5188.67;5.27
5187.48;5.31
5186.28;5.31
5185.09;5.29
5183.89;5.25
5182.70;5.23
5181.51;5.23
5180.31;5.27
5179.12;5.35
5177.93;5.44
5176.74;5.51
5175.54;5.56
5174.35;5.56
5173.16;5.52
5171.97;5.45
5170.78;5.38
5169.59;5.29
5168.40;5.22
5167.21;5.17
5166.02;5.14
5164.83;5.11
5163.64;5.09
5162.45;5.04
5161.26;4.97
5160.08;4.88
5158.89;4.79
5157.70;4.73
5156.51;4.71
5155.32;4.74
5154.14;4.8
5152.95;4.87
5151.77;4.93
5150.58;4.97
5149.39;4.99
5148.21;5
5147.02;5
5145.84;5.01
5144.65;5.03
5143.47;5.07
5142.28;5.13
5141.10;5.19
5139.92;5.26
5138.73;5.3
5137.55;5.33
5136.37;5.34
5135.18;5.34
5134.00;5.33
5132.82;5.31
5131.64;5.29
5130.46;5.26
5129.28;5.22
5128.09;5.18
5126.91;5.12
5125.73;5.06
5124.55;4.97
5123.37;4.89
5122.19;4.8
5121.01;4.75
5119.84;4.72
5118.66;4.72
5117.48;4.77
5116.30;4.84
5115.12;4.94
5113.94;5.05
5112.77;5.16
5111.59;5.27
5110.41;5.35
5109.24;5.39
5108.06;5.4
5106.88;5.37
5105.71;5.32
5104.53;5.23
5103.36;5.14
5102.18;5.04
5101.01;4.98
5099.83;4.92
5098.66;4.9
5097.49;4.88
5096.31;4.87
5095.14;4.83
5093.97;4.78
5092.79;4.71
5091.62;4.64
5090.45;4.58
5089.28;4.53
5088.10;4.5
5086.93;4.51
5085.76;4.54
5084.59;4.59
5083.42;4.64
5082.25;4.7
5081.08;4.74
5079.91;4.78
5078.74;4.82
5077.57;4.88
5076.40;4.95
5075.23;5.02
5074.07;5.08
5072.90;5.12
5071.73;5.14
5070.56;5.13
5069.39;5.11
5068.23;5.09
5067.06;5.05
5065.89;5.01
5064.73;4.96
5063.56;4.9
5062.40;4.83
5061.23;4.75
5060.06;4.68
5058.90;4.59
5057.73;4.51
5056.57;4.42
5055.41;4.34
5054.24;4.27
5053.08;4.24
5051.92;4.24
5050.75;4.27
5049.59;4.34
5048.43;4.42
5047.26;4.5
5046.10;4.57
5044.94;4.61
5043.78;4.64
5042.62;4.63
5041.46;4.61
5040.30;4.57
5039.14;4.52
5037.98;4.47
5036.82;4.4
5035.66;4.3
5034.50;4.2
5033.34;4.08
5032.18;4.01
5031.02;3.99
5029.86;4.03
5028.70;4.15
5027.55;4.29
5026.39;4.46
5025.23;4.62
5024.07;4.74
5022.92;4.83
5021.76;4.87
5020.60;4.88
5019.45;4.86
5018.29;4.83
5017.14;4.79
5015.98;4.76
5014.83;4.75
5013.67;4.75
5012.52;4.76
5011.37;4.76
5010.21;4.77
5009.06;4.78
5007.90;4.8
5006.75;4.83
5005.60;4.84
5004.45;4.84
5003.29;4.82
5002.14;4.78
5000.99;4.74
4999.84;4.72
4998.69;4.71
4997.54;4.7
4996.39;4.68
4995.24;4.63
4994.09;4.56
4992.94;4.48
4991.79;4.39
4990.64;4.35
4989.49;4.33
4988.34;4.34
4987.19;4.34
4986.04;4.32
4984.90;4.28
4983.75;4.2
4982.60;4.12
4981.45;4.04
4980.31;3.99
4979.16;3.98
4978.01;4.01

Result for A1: 1.4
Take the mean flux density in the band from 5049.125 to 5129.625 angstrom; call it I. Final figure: 4.86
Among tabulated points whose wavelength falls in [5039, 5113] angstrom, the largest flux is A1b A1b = 5.4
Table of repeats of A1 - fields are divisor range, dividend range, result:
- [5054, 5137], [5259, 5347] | 1.20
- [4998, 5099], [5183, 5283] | 1.22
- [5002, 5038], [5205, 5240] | 1.23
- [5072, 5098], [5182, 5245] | 1.14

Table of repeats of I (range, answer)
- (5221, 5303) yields 5.49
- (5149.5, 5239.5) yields 5.12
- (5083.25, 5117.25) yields 4.93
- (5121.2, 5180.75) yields 5.14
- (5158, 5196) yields 5.21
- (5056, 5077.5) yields 4.91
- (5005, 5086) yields 4.65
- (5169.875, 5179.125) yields 5.47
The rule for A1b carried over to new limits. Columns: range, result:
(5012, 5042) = 4.88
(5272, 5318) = 6.12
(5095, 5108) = 5.37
